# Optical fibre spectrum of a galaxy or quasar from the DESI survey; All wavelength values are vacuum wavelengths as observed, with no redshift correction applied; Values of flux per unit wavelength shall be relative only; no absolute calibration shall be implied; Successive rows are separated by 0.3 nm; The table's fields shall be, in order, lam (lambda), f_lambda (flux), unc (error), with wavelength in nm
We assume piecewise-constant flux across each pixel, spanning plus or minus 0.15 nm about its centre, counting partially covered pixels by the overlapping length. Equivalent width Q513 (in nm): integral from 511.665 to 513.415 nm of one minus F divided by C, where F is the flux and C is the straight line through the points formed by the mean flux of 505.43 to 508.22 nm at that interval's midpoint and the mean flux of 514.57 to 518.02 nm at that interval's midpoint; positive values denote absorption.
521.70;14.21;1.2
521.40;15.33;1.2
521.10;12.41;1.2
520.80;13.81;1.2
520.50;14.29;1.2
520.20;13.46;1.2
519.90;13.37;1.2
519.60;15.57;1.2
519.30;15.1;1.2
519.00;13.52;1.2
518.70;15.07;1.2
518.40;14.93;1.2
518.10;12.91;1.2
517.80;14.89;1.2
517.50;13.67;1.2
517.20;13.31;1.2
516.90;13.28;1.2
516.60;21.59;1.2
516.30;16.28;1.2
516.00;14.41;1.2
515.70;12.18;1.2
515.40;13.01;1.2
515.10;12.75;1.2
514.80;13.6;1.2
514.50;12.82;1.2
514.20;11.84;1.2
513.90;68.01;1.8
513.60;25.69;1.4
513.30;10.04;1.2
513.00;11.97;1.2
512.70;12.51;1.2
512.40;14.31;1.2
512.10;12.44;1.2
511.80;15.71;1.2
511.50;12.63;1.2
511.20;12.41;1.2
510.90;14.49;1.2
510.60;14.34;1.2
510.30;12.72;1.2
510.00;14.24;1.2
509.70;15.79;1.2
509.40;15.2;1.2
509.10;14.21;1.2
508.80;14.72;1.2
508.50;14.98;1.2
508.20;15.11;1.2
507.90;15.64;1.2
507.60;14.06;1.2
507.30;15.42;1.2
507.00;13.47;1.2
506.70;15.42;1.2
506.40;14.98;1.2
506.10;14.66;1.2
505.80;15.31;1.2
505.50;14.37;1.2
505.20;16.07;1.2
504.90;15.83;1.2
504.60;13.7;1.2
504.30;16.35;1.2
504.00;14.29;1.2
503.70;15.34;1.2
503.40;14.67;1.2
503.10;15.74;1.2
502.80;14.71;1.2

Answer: 0.21 nm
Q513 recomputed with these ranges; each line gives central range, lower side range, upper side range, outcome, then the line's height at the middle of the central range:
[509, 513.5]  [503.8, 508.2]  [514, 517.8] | 0.37 nm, 14.9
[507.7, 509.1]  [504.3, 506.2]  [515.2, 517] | 0.01 nm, 15.1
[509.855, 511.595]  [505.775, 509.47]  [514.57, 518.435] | 0.14 nm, 14.7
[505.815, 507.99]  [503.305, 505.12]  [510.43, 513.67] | -0.02 nm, 14.7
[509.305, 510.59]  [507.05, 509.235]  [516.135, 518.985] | 0.04 nm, 14.9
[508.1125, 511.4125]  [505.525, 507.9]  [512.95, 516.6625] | 0.40 nm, 16.3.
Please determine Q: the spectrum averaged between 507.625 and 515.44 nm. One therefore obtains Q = 16.2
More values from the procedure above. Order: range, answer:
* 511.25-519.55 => 16.2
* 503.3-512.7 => 14.6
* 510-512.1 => 13.7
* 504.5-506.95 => 15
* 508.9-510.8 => 14.4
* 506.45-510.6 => 14.7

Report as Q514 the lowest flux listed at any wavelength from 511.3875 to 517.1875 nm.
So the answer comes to 10.04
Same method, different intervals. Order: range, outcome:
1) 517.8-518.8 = 12.91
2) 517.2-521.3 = 12.41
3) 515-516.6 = 12.18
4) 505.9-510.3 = 12.72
